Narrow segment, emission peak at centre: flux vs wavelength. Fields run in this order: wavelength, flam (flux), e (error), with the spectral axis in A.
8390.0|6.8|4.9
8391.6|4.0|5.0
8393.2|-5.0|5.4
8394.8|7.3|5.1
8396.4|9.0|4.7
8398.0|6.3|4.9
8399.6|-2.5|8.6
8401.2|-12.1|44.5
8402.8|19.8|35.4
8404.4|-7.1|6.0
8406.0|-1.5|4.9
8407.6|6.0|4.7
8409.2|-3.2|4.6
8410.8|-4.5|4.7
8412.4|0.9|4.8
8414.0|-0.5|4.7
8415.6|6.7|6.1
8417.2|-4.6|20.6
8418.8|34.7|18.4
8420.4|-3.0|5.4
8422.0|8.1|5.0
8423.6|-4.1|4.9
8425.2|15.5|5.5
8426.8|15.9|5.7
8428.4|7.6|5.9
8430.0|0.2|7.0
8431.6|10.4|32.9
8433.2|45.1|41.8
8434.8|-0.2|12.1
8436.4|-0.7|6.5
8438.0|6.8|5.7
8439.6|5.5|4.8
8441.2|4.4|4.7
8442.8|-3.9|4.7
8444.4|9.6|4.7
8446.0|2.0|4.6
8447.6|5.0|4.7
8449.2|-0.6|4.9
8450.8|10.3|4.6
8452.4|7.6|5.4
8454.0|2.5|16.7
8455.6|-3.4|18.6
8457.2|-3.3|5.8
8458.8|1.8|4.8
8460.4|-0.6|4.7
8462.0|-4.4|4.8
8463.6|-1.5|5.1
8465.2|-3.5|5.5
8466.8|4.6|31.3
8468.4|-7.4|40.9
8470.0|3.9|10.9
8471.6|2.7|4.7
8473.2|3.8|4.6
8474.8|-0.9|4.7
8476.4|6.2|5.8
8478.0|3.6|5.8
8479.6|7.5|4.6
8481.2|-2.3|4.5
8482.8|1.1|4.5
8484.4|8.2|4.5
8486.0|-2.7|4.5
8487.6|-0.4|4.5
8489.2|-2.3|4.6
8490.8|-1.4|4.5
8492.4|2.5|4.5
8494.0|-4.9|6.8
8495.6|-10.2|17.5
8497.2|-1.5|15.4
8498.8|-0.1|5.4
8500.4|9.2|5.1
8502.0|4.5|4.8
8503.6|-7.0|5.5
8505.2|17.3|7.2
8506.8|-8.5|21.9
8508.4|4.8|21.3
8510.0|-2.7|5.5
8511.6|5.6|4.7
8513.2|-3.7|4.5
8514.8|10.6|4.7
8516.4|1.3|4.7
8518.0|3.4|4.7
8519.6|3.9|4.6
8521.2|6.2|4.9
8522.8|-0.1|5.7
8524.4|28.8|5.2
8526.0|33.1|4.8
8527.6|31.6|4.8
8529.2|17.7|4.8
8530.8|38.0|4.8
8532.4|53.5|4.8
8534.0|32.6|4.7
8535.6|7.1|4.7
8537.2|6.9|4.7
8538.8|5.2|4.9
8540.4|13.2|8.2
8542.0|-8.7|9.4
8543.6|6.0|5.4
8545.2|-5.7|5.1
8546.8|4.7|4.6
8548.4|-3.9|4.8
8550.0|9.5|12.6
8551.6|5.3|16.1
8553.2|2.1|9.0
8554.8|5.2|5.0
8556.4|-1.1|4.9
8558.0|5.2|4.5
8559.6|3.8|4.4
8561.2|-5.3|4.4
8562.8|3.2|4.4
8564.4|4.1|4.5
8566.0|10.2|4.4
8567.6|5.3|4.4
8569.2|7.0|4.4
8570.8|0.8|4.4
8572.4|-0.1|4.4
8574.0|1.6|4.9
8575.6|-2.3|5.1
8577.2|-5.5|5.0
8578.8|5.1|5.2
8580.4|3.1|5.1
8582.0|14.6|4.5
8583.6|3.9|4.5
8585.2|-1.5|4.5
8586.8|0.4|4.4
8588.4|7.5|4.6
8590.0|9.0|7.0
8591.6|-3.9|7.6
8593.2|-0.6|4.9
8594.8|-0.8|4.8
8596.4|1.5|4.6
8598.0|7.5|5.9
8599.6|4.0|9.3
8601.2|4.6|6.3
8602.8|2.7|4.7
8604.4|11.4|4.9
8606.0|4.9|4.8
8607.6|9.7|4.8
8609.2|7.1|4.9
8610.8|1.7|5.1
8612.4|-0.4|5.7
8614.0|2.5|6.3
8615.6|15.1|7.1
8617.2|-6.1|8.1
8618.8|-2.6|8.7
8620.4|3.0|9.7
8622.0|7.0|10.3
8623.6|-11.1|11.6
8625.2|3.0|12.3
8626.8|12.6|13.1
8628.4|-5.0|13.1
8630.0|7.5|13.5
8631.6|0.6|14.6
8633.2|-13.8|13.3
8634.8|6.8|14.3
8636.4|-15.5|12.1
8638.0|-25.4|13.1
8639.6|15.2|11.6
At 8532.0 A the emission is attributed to [O II] 3727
